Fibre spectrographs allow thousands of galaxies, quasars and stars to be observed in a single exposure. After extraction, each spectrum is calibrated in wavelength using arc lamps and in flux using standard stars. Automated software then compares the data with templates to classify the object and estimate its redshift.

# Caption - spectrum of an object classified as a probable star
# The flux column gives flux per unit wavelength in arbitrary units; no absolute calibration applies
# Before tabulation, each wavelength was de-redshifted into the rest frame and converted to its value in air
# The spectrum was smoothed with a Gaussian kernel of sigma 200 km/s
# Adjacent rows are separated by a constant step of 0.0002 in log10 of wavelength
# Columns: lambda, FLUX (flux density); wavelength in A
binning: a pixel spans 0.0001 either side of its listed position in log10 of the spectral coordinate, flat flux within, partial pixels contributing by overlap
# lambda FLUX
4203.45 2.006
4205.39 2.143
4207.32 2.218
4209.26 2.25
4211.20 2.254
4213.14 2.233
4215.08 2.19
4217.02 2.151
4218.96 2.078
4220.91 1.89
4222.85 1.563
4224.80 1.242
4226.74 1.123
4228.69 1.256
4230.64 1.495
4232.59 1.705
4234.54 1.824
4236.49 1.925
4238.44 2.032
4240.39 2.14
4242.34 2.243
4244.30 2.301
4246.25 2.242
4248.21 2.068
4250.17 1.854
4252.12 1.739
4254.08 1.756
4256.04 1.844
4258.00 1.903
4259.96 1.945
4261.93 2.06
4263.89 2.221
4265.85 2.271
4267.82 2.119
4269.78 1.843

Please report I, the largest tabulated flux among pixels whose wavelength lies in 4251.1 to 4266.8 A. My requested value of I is 2.271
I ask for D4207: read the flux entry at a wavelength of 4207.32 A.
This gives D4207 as 2.218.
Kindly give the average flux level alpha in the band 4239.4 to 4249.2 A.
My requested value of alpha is 2.2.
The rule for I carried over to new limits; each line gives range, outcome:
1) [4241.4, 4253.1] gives 2.301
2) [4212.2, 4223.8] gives 2.233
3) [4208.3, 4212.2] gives 2.254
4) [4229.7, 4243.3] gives 2.243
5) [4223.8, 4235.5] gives 1.824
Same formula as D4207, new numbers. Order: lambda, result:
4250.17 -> 1.854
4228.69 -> 1.256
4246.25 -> 2.242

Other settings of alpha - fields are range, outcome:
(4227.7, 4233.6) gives 1.48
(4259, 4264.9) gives 2.08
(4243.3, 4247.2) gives 2.27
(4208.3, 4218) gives 2.22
